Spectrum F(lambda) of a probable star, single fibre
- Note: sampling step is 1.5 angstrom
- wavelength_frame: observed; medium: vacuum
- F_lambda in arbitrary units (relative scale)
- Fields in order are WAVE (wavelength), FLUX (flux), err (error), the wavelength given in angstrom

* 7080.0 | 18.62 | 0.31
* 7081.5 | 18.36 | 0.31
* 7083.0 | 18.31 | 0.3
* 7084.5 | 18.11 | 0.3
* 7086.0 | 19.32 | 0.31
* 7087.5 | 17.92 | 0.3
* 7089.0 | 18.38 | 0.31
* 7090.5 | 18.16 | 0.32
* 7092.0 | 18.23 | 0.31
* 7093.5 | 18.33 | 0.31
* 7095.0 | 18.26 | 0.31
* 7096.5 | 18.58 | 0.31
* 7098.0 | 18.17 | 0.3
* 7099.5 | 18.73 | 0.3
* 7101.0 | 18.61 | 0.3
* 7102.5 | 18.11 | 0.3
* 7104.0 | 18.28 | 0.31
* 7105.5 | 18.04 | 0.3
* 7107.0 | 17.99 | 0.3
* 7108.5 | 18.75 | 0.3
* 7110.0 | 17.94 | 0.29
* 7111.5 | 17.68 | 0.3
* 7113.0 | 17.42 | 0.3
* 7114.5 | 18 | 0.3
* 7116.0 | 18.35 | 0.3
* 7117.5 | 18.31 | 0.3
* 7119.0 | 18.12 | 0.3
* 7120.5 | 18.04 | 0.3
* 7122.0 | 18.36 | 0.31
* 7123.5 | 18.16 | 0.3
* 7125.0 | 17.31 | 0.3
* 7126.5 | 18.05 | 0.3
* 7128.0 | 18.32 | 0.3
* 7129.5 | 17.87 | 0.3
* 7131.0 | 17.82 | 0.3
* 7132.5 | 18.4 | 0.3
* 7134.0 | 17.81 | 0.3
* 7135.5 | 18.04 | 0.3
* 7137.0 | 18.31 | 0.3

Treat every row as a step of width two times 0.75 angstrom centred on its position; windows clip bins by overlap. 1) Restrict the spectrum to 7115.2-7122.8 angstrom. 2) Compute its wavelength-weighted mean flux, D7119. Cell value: 18.2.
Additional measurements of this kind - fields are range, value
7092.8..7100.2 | 18.4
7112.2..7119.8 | 18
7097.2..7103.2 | 18.4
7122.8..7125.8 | 17.7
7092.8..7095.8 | 18.3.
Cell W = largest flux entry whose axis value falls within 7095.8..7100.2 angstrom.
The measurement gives 18.73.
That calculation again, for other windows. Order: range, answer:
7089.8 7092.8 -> 18.23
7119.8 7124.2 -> 18.36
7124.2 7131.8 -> 18.32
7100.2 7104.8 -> 18.61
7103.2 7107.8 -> 18.28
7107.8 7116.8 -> 18.75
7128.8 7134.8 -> 18.4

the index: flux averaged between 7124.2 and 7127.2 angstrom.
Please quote 17.7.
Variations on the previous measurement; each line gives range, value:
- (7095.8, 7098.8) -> 18.4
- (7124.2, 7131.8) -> 17.9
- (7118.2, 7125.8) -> 18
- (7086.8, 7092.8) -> 18.2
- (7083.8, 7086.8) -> 18.7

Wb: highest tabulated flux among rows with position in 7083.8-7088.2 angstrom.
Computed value 19.32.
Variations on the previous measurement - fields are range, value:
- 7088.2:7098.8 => 18.58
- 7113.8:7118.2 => 18.35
